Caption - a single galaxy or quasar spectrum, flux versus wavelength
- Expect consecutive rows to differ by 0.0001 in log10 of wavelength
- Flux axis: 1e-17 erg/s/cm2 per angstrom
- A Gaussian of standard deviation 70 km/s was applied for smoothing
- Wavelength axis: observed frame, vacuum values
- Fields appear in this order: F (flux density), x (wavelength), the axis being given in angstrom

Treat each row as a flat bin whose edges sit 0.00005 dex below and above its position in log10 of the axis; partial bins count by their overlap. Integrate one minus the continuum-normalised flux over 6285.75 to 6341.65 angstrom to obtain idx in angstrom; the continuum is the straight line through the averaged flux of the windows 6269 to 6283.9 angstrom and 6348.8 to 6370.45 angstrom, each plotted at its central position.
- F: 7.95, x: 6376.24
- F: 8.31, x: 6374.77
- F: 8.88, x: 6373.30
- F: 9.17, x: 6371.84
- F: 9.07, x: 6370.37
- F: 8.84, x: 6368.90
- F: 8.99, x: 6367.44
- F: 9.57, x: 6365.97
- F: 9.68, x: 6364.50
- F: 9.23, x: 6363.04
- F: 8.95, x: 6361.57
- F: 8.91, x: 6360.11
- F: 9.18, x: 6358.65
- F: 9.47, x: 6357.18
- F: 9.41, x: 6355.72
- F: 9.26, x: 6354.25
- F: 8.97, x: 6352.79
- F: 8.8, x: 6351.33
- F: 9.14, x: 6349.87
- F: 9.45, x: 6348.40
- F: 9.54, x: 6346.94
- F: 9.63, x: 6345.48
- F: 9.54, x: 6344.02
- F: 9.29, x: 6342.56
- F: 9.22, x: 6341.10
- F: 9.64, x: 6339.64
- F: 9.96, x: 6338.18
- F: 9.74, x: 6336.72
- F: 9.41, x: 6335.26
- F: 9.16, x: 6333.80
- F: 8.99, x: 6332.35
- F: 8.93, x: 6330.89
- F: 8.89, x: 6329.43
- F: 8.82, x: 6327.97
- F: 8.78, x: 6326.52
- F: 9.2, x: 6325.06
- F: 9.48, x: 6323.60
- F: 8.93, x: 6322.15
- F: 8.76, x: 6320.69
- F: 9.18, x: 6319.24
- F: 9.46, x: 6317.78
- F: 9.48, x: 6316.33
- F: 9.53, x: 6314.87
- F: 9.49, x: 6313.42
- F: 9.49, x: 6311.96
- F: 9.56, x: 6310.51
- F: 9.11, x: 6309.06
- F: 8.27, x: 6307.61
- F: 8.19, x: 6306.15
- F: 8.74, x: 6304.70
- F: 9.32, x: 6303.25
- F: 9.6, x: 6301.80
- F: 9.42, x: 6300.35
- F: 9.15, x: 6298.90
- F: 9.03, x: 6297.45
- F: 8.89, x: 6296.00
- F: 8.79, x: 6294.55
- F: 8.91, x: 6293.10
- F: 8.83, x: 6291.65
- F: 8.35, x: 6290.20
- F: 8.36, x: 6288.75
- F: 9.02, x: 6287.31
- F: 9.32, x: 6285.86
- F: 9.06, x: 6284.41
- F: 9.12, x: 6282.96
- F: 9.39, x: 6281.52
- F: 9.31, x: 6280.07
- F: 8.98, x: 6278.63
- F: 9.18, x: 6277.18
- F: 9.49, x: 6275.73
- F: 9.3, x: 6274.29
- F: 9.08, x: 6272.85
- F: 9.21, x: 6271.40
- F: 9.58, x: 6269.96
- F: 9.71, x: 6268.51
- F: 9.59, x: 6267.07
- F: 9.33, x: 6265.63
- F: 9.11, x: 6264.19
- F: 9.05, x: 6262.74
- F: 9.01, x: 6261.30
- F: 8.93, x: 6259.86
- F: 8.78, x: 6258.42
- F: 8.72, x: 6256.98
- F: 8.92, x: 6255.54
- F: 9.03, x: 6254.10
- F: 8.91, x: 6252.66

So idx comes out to 0.7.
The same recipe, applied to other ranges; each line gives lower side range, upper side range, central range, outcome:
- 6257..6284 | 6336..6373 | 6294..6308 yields 0.44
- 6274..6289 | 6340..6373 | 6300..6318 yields 0.00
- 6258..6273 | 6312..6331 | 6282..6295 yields 0.46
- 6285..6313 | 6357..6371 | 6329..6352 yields -0.60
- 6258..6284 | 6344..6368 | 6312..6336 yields 0.24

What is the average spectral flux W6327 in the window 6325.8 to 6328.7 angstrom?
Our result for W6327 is 8.82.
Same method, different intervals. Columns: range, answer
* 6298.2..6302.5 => 9.39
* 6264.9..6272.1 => 9.49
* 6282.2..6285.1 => 9.11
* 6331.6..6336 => 9.19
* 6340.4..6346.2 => 9.42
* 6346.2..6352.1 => 9.23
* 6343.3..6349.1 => 9.55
